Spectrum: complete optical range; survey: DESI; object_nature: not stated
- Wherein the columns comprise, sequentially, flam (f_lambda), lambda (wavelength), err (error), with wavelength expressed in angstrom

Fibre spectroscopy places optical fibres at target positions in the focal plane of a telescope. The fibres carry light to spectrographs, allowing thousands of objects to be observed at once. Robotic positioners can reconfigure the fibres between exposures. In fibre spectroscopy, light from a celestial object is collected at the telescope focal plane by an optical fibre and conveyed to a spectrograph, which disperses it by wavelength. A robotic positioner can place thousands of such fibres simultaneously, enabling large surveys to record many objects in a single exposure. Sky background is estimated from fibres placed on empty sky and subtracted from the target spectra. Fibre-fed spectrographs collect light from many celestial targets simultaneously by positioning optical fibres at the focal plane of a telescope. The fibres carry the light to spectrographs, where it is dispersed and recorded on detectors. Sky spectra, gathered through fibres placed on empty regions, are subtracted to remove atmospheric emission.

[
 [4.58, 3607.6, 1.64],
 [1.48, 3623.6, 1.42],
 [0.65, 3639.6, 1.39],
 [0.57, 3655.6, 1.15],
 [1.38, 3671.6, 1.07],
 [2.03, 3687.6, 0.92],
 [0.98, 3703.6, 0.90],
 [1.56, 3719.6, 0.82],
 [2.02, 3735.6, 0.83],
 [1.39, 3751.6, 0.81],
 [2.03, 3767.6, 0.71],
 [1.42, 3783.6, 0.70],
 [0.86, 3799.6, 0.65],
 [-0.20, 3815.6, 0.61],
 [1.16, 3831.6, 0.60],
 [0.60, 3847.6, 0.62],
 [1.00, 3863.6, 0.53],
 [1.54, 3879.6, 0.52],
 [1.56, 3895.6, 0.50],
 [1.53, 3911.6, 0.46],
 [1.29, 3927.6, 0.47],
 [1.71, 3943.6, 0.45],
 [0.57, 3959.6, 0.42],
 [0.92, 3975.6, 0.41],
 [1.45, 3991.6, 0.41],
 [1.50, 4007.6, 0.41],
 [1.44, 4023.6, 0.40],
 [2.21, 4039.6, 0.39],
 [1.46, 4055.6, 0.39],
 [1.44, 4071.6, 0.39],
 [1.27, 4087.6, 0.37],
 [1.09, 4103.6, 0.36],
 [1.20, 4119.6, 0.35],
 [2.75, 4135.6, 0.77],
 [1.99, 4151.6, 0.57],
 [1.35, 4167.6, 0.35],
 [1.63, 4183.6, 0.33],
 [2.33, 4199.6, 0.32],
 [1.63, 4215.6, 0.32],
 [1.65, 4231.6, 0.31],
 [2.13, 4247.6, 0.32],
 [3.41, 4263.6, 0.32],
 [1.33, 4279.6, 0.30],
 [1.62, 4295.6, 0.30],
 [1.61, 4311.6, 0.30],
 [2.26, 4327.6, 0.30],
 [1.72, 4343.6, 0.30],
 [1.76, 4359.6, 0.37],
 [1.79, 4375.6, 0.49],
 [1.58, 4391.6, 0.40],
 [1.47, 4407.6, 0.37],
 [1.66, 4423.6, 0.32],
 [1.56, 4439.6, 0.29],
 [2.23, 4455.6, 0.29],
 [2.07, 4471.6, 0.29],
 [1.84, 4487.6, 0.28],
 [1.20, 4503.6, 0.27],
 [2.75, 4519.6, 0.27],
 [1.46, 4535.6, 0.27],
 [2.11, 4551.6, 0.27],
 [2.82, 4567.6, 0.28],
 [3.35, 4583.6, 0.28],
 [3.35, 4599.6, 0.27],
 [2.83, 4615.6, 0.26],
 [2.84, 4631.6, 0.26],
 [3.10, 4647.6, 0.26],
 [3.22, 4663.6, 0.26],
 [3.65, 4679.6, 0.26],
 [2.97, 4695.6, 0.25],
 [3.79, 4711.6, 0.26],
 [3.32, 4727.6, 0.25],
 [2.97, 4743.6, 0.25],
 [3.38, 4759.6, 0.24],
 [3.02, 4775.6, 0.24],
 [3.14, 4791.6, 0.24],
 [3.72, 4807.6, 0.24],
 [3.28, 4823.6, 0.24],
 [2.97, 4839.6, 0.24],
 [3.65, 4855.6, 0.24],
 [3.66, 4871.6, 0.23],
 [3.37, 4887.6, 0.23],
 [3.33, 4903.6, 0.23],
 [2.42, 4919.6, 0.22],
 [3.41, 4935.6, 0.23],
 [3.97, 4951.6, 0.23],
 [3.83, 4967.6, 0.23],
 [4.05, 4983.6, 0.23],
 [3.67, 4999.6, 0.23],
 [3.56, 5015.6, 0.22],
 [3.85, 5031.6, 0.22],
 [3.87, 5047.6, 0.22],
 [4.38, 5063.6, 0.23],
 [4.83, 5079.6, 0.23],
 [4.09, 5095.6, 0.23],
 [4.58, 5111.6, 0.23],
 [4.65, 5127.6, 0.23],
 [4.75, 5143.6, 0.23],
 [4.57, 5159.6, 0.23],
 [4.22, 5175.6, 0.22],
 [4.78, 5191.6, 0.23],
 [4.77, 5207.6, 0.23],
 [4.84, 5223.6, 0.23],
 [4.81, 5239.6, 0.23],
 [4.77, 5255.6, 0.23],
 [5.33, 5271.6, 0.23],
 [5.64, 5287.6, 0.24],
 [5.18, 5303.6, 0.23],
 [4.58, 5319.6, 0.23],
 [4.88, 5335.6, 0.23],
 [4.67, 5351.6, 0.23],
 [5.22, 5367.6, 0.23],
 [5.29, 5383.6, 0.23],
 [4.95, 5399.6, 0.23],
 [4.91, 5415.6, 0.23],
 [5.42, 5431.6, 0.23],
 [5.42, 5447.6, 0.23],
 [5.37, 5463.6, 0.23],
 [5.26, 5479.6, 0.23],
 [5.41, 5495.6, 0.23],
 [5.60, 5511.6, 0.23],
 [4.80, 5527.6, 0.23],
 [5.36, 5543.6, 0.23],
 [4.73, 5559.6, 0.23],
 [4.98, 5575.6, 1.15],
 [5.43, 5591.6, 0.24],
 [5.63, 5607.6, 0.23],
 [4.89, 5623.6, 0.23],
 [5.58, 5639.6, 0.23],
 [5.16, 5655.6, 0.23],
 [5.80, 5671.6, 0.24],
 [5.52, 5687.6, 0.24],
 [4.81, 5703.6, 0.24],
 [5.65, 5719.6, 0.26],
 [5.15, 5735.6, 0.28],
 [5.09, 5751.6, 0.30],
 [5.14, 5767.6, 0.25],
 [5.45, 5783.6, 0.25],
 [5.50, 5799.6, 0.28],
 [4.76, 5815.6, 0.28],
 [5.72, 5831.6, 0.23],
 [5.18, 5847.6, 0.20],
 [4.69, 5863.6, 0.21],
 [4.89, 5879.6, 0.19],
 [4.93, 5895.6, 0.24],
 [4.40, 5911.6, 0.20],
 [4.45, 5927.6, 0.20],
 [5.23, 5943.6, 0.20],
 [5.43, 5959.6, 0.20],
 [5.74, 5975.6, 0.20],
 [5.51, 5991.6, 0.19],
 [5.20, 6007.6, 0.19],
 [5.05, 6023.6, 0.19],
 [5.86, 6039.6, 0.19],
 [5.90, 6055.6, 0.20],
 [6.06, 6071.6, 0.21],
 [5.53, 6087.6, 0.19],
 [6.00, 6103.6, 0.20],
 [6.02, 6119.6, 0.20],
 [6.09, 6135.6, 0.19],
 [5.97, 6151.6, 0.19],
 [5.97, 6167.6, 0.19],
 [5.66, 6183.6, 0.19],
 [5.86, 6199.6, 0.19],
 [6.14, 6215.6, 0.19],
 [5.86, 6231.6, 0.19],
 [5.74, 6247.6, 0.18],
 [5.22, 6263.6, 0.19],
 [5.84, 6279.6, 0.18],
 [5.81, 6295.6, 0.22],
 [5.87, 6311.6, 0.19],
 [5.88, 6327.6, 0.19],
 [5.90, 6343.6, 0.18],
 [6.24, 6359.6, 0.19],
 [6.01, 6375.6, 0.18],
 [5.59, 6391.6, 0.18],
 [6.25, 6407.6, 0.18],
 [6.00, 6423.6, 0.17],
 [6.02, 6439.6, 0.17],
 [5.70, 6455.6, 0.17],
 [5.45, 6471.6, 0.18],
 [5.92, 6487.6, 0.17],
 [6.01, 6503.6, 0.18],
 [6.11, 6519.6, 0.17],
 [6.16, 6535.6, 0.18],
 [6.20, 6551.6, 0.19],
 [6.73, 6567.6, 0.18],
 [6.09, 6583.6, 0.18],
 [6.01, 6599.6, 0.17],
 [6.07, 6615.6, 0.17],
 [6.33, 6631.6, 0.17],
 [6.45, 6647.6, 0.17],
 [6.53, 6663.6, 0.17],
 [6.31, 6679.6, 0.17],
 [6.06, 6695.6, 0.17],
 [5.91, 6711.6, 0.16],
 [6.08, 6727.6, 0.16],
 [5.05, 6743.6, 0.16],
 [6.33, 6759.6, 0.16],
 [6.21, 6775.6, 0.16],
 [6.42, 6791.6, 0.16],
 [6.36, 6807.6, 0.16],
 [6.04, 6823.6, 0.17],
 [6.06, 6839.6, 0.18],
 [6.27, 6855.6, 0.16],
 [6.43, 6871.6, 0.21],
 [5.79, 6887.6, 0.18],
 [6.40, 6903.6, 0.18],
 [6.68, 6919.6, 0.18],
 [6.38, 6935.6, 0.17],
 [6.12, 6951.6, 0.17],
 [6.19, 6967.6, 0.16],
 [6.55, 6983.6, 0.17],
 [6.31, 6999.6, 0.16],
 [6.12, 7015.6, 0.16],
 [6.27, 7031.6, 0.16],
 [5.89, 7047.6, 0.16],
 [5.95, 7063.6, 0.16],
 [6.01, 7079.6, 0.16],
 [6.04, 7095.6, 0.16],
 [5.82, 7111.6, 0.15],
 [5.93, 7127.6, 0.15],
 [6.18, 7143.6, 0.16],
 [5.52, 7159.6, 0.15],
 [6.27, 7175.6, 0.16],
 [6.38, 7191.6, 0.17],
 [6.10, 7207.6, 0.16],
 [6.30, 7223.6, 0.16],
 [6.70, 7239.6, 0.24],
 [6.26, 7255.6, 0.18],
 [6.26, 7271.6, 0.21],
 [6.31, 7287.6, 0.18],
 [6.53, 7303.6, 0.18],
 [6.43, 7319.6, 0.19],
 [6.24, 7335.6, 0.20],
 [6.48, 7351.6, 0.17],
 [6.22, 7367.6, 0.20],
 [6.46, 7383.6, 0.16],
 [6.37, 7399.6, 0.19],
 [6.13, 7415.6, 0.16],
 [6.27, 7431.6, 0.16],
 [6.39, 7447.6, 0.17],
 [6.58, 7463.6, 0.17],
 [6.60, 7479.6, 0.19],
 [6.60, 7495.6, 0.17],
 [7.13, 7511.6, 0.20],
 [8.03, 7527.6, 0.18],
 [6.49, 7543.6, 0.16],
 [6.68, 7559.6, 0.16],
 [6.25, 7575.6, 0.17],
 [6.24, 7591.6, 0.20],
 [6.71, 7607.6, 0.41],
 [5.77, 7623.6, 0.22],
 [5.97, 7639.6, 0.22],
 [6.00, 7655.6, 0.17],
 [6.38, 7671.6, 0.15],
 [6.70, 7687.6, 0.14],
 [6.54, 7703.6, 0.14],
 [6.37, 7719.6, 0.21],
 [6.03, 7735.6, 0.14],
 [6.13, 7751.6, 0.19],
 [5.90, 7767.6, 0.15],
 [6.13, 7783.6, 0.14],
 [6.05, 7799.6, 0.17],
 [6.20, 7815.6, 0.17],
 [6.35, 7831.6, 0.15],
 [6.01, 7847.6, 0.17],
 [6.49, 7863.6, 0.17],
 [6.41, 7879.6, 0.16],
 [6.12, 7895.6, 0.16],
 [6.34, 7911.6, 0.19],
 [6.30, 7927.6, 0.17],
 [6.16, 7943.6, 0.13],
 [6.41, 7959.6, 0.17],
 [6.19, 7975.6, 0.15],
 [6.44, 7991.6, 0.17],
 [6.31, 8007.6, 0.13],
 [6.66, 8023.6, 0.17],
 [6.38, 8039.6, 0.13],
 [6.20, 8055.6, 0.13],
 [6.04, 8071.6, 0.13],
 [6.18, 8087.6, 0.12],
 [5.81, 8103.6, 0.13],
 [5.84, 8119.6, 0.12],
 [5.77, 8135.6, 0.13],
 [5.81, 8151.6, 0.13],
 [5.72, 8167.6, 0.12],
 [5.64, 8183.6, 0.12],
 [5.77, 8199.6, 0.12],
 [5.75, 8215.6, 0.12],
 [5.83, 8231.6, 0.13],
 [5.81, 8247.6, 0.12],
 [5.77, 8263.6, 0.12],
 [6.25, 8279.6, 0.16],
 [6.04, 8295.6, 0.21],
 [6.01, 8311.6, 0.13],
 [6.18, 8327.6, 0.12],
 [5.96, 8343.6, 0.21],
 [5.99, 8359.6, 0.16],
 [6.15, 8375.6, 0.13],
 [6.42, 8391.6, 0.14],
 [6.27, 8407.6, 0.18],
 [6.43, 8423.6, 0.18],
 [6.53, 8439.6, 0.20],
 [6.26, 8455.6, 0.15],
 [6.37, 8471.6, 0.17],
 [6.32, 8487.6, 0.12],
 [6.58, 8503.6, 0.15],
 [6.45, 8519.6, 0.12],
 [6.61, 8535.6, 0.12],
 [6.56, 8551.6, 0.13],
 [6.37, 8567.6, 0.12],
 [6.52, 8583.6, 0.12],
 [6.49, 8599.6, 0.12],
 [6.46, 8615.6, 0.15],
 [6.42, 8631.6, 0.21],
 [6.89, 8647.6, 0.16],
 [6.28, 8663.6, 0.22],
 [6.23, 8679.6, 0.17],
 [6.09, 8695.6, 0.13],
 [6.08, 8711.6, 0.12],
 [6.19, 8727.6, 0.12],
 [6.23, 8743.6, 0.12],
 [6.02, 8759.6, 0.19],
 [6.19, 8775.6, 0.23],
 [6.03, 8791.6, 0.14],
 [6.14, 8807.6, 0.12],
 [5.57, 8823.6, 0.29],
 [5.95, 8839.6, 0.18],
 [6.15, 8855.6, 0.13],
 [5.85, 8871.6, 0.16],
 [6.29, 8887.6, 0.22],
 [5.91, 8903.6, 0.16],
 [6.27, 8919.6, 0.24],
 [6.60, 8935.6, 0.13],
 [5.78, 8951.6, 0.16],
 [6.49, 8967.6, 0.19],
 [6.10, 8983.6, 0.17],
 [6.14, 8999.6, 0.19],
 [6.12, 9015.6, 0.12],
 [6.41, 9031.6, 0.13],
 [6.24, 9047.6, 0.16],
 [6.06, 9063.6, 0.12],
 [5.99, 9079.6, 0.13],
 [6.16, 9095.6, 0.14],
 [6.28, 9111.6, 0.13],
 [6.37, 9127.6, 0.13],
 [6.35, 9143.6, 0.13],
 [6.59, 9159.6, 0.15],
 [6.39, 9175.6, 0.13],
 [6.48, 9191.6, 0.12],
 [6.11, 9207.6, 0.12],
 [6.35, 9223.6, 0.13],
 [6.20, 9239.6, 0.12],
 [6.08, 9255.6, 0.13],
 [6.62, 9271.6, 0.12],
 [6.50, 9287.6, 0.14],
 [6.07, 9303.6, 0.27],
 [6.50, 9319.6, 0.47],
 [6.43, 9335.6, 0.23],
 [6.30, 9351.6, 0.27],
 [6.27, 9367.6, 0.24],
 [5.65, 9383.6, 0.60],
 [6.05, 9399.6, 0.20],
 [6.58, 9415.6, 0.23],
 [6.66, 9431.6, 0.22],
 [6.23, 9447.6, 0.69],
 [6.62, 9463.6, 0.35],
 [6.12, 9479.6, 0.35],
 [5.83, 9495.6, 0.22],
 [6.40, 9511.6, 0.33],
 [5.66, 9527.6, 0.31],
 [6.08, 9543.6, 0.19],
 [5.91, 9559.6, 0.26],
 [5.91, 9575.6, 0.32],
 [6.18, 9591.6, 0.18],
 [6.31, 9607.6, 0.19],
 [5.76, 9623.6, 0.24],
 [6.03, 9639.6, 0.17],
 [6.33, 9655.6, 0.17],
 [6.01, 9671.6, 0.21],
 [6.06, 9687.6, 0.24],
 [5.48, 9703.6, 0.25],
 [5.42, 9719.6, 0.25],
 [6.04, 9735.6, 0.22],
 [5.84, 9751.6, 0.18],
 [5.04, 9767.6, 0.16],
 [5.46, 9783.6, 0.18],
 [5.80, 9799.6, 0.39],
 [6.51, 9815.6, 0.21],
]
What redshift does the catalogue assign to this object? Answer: 0.143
